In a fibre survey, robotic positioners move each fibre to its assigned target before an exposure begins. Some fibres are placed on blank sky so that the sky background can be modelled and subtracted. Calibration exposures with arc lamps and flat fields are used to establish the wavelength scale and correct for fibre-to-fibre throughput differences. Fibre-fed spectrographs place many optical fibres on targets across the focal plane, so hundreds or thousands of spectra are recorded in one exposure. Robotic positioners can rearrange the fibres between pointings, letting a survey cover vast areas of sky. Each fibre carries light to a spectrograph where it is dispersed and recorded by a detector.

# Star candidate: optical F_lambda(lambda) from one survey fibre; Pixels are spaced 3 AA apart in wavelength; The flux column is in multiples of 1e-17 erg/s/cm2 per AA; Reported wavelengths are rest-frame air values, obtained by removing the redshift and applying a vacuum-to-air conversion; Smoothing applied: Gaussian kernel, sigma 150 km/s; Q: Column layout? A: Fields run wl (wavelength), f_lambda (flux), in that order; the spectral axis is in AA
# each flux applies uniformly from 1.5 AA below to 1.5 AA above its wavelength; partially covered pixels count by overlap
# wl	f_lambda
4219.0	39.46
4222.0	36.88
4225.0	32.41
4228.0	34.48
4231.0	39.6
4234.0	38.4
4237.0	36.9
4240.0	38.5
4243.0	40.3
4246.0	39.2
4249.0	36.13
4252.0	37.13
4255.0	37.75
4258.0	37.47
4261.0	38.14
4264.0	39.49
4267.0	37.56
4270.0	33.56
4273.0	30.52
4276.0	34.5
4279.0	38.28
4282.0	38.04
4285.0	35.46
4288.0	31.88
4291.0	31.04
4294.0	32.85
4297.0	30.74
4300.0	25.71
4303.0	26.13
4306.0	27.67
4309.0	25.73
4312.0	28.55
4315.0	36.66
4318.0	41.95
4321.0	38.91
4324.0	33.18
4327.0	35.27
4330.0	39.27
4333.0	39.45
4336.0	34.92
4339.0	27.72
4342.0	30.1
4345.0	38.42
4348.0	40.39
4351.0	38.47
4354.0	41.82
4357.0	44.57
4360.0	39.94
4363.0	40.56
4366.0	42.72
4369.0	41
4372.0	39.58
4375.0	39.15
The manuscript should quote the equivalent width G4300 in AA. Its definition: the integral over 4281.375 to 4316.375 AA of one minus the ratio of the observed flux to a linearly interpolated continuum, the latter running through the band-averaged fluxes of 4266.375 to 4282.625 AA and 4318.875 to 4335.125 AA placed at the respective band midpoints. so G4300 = 5.3 AA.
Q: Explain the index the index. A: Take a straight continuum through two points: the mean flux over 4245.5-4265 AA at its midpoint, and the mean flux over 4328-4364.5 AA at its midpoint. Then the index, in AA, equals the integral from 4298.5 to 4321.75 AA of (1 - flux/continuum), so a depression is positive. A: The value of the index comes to 4.1 AA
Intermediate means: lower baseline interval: 37.8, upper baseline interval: 37.9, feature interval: 31.2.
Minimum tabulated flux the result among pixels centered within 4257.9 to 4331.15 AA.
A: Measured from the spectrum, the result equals 25.71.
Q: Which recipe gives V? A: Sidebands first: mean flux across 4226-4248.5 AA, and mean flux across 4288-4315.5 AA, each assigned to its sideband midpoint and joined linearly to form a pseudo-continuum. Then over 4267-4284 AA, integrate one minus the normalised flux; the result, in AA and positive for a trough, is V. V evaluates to -1.3 AA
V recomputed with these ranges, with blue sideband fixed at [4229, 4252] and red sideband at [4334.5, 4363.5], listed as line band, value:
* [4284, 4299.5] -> 2.5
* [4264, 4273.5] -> 0.7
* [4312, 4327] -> 0.5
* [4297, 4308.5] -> 3.3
